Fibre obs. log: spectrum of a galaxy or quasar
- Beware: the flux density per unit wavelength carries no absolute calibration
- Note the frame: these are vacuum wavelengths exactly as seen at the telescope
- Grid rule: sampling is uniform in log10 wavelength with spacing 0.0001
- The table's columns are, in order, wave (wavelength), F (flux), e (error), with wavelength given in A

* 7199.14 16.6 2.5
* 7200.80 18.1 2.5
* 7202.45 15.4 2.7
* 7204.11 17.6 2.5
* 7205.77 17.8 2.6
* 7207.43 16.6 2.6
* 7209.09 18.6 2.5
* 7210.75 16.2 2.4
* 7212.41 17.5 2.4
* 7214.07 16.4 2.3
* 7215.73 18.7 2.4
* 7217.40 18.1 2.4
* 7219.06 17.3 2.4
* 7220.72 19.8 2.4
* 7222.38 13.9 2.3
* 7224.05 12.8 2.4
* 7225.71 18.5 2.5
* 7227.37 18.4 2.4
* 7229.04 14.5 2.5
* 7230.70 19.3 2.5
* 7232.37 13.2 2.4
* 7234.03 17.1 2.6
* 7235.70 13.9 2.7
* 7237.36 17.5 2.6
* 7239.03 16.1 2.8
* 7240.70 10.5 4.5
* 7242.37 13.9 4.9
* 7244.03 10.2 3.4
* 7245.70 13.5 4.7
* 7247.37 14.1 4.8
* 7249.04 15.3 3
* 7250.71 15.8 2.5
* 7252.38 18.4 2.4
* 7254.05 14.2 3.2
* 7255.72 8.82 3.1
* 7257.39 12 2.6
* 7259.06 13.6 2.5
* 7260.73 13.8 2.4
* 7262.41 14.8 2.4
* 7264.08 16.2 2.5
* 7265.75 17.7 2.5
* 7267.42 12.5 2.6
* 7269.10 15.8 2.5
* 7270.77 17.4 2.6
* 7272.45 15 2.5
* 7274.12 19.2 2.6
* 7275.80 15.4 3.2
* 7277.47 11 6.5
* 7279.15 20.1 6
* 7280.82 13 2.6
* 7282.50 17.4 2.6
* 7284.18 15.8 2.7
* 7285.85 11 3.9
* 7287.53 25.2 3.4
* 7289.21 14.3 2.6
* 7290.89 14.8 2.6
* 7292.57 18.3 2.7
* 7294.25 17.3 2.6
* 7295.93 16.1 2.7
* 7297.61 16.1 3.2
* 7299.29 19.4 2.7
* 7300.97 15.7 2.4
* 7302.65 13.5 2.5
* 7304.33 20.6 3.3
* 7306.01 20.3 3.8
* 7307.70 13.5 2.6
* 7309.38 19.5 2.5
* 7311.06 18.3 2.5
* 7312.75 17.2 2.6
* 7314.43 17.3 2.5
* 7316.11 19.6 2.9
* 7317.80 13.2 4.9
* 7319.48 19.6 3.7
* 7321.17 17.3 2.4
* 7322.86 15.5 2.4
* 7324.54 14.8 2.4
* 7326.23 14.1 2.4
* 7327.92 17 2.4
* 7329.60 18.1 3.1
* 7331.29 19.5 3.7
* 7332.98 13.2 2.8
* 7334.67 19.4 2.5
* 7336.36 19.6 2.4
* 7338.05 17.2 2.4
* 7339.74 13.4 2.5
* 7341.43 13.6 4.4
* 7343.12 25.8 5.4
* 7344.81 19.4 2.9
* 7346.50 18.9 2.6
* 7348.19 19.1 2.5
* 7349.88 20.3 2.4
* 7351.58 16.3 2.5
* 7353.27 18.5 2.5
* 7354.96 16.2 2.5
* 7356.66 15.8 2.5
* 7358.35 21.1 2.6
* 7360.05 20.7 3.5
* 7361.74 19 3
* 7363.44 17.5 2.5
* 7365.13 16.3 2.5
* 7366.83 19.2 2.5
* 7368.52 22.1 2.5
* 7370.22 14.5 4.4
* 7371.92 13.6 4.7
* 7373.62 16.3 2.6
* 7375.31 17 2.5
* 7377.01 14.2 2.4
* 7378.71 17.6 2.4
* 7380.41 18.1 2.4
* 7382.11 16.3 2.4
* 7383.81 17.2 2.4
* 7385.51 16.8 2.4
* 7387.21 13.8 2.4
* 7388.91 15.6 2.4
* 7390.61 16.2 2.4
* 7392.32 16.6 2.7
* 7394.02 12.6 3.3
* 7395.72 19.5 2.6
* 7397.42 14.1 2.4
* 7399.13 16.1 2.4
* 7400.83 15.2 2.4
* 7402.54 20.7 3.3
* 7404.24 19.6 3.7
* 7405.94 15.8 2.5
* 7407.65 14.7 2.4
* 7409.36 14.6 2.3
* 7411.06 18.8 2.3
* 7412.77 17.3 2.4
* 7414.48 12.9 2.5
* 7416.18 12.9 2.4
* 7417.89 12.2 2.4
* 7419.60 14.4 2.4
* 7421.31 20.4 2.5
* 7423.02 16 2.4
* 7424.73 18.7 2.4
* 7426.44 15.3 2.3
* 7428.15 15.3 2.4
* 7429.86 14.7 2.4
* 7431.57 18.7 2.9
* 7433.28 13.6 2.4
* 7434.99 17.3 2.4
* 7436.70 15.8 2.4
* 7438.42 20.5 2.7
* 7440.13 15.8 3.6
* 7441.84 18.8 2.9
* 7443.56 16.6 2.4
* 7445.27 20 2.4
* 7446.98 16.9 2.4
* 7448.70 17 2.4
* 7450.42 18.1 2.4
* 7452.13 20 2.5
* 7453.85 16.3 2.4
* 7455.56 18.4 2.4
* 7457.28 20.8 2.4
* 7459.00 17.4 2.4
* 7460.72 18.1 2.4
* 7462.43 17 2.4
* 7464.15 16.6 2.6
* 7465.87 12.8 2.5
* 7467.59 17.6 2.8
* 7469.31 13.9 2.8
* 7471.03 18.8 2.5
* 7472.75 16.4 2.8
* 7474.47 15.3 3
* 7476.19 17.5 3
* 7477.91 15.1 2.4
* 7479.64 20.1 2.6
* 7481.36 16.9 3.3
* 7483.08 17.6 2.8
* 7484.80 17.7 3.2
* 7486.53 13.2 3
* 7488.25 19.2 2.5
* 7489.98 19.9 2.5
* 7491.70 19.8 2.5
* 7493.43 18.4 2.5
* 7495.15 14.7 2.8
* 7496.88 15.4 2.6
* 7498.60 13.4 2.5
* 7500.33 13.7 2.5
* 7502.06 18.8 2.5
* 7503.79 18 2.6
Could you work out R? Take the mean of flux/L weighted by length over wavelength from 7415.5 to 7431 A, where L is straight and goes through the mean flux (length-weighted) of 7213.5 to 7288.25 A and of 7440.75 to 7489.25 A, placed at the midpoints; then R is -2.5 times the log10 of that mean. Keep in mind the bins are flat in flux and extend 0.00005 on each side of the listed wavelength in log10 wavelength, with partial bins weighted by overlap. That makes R 0.09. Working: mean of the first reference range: 15.5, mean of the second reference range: 17.3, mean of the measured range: 15.6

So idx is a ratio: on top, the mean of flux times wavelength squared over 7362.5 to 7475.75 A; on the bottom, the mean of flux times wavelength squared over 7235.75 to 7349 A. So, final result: 1.06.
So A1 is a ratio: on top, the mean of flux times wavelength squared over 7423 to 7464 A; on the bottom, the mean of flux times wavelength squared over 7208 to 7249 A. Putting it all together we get 1.2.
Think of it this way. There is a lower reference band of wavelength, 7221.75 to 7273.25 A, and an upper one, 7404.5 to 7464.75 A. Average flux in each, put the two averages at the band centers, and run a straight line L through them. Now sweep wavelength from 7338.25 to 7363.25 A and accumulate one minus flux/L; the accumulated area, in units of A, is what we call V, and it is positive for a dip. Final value -3.9 A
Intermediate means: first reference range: 14.8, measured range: 18.4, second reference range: 16.8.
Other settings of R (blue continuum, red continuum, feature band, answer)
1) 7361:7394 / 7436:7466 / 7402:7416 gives 0.04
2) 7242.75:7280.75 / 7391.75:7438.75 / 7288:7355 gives -0.14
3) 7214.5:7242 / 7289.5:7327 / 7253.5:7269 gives 0.19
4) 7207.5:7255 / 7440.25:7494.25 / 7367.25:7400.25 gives 0.04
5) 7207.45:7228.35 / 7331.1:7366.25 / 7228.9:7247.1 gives 0.19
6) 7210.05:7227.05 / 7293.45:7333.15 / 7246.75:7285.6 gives 0.13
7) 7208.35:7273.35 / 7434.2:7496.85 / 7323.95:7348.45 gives -0.08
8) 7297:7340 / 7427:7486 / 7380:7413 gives 0.04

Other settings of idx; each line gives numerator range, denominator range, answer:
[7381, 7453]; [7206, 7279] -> 1.12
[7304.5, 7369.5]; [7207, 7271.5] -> 1.19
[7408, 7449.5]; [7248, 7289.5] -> 1.12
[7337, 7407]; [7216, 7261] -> 1.19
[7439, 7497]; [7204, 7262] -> 1.19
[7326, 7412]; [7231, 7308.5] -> 1.14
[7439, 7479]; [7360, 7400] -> 1.06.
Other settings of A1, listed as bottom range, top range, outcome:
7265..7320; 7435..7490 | 1.09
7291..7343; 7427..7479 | 1.04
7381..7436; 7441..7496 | 1.10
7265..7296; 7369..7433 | 1.03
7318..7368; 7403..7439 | 0.93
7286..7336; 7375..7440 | 0.97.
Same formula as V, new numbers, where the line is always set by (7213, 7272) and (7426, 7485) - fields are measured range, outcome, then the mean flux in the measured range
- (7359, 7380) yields -1.31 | 17.4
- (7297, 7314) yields -1.74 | 17.4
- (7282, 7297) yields -0.95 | 16.7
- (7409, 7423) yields 1.06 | 15.5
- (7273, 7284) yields -0.28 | 16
